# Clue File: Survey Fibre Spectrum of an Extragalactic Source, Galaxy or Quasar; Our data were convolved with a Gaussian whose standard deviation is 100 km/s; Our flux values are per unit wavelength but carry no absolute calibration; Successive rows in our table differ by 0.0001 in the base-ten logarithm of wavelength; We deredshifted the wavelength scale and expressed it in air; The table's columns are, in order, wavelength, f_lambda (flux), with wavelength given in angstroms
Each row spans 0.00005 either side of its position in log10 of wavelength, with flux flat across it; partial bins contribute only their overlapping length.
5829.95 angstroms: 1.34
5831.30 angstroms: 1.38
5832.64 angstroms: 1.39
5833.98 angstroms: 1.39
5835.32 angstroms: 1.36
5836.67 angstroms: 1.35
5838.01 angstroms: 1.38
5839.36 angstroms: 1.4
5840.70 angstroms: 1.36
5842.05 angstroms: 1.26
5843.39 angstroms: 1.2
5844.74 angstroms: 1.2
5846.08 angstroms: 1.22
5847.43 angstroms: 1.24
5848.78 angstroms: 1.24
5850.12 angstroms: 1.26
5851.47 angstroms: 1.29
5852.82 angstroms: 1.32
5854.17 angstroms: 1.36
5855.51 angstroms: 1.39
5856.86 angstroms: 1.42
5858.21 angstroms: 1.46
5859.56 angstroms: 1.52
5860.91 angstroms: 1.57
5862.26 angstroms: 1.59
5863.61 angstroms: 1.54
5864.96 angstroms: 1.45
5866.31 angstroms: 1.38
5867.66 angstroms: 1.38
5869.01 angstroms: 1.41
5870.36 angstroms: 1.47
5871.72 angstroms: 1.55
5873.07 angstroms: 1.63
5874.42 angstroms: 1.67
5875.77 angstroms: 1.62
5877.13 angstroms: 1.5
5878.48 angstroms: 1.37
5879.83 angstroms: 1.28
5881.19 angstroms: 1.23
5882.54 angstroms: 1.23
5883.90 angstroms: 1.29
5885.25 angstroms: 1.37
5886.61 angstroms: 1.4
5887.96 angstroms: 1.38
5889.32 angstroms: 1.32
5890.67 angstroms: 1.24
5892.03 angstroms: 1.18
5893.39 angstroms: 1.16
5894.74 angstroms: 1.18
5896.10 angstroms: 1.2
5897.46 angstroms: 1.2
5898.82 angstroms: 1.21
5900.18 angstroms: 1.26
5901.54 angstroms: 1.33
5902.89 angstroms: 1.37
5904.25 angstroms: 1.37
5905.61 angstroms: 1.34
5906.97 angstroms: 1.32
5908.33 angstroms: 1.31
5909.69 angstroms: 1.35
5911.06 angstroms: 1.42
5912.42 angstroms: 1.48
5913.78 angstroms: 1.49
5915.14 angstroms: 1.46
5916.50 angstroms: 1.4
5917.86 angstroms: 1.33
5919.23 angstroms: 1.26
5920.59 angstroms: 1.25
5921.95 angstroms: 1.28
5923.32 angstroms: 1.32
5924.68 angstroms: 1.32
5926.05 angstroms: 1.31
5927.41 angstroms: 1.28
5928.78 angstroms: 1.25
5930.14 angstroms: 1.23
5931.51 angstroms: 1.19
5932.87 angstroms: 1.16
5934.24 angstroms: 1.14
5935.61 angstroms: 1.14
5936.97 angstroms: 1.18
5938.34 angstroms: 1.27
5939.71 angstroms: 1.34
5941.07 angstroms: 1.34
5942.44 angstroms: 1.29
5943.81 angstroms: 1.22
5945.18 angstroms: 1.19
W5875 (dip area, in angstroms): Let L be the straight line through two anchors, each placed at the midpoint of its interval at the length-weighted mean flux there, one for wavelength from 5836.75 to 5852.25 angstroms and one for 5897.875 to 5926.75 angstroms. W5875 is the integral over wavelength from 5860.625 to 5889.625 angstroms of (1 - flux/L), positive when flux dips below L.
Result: -2.9 angstroms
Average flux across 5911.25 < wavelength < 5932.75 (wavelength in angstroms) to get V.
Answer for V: 1.32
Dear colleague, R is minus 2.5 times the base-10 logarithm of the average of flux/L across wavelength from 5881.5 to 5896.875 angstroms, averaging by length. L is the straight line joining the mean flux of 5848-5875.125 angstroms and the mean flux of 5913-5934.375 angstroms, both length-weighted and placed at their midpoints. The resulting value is 0.09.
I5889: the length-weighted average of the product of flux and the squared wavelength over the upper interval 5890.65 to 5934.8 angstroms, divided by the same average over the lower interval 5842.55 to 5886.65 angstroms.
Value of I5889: 0.94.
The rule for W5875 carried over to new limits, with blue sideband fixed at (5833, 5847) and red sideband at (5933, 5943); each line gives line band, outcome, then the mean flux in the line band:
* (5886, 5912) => -0.5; 1.29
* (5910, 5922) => -1.2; 1.38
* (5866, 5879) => -2.2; 1.5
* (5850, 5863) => -1.3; 1.42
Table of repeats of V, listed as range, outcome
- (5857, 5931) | 1.36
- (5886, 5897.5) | 1.25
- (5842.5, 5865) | 1.37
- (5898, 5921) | 1.35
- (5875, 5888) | 1.37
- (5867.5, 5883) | 1.45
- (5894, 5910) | 1.29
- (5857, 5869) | 1.48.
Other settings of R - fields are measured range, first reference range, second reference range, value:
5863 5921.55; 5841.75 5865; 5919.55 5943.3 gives -0.044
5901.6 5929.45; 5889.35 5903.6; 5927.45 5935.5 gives -0.110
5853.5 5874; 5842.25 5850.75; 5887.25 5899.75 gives -0.199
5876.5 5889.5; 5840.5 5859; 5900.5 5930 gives -0.013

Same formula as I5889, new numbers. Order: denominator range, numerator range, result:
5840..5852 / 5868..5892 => 1.13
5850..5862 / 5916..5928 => 0.94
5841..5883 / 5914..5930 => 0.96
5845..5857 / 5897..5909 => 1.02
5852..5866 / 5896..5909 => 0.90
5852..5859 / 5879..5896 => 0.92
